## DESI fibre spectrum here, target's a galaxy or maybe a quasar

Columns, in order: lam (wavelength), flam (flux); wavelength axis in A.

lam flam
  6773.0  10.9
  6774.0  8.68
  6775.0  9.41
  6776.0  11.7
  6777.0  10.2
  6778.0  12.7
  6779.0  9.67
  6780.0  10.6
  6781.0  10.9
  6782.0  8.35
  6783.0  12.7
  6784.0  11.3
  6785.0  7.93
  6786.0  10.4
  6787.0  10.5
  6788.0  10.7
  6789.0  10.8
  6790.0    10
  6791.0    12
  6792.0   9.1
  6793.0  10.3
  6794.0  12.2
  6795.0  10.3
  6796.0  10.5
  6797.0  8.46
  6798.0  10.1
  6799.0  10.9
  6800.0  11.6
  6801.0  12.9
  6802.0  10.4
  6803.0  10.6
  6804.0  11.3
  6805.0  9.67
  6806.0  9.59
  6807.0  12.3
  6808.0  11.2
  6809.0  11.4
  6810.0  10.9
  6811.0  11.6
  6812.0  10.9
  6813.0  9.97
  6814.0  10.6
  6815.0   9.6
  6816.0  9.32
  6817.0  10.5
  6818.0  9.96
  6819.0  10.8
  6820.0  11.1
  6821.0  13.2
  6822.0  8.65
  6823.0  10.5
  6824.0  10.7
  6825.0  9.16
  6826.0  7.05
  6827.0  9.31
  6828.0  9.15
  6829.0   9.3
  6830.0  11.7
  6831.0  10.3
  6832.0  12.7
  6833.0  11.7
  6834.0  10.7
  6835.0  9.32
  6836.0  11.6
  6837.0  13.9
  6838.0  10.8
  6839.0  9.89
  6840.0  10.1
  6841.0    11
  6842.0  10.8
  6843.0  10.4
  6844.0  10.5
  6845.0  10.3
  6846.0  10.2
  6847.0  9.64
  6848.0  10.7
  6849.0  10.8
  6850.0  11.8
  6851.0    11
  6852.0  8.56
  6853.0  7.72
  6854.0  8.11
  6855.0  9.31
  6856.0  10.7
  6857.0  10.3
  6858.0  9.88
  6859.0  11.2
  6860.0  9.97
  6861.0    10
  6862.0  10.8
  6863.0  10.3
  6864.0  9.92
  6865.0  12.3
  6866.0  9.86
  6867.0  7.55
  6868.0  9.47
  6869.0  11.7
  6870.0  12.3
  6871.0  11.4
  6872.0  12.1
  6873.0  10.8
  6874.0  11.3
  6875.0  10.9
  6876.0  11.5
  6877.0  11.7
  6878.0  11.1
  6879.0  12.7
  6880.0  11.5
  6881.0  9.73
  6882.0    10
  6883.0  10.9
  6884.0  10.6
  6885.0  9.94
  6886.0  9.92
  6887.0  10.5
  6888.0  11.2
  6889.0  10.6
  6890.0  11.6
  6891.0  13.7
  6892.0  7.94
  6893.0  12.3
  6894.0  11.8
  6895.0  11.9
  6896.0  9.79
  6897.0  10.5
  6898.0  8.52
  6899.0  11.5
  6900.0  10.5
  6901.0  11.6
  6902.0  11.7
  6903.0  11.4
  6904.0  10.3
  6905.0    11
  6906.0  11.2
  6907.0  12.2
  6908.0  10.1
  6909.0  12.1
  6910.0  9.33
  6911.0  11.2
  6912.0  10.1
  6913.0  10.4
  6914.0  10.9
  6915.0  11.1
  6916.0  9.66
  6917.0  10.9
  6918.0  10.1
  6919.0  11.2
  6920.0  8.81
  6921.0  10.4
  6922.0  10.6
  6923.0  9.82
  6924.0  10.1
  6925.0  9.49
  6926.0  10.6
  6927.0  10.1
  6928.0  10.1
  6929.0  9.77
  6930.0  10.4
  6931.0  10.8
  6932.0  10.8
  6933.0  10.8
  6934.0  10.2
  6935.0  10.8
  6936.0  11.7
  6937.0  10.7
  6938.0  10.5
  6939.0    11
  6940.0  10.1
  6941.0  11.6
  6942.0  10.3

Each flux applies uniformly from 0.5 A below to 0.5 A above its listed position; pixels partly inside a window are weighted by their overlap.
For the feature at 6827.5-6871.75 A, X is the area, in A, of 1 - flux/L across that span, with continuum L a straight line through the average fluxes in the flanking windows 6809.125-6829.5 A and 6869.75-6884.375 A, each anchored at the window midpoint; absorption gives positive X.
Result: 1.00 A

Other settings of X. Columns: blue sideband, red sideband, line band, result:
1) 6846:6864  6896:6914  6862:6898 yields -1.6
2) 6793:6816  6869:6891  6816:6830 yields 1.1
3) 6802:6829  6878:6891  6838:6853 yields 0.3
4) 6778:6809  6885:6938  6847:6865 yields 0.9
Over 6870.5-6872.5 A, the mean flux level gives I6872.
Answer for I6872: 11.8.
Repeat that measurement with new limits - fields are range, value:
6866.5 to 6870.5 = 10.3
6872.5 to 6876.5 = 11.1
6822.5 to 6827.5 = 9.34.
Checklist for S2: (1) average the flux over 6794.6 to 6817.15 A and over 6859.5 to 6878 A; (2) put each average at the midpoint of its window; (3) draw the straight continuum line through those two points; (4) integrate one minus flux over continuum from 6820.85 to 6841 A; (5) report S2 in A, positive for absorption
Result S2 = 0.5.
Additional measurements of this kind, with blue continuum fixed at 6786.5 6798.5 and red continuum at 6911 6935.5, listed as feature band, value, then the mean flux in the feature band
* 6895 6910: -0.74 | 10.9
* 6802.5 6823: -0.49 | 10.7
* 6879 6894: -0.69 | 10.8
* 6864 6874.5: -0.46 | 10.8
